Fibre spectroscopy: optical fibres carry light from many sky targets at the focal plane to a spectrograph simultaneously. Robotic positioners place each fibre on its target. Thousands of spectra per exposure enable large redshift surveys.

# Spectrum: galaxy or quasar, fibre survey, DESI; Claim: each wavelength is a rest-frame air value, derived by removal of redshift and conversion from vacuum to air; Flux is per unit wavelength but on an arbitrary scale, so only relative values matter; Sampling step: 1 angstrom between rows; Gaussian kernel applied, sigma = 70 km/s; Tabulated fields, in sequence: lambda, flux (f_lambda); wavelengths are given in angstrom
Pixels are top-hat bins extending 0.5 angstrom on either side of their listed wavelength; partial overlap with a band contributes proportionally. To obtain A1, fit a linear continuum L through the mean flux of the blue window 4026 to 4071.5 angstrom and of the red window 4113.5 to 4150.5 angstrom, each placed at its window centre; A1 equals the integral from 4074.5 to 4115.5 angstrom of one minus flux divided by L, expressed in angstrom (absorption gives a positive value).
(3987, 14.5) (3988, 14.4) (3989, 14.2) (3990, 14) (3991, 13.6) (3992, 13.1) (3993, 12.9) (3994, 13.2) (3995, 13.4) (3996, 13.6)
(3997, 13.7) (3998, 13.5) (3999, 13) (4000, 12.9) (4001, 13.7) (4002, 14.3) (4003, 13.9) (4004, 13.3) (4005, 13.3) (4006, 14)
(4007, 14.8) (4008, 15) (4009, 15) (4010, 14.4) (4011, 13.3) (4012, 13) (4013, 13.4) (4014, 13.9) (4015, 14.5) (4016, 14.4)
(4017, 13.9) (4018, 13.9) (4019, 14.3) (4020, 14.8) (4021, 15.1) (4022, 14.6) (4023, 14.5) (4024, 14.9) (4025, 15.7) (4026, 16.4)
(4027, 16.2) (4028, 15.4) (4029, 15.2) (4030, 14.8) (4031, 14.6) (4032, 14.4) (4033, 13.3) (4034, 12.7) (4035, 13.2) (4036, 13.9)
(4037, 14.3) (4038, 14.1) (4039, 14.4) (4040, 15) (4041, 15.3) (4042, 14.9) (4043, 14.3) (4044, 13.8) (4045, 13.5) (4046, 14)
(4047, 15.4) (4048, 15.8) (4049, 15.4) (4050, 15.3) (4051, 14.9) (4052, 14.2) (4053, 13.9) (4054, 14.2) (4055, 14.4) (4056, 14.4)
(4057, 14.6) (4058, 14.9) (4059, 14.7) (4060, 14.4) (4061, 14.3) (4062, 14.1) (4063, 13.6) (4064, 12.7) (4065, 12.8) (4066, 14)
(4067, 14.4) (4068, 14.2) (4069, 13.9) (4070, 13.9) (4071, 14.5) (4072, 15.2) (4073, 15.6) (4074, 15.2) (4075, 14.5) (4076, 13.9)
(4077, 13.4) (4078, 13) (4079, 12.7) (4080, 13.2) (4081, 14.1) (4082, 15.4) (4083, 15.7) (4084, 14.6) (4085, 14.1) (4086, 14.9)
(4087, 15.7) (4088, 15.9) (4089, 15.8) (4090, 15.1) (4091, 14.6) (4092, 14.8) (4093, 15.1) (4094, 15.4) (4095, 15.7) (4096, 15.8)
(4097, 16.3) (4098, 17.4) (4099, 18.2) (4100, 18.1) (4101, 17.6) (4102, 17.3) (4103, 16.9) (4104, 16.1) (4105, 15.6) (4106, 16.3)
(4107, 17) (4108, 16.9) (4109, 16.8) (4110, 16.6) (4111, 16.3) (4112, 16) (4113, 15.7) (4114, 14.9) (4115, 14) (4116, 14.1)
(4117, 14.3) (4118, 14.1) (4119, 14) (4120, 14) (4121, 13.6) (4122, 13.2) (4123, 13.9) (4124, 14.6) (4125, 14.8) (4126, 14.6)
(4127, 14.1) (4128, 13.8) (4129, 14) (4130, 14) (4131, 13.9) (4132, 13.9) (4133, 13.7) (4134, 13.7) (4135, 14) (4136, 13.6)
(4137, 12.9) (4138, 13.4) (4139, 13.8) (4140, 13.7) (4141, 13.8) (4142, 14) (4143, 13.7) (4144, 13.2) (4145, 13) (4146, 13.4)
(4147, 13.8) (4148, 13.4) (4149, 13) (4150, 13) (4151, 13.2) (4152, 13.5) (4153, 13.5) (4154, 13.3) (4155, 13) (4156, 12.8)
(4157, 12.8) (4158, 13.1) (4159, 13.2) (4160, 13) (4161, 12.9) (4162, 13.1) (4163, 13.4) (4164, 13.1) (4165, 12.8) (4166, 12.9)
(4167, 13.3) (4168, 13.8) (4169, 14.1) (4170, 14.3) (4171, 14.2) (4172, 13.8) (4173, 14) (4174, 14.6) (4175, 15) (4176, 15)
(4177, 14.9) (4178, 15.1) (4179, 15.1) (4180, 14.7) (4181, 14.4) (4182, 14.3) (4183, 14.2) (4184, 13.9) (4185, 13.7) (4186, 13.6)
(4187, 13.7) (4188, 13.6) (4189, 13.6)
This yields -4.3 angstrom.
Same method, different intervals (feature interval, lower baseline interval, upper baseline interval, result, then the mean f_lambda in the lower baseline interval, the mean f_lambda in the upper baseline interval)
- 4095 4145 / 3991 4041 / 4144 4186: -4.0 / 14.2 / 13.7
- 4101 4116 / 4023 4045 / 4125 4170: -2.5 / 14.6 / 13.5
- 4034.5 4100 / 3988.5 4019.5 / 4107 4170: -3.9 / 13.8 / 13.9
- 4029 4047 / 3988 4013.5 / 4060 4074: -0.3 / 13.7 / 14.1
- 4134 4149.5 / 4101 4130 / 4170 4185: 1.4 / 15.1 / 14.5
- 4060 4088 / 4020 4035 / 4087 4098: 2.0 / 14.8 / 15.6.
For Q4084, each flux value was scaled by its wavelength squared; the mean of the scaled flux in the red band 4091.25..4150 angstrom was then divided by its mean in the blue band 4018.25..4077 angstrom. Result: 1.06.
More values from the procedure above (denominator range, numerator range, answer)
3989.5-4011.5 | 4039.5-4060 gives 1.09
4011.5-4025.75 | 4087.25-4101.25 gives 1.16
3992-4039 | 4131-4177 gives 1.03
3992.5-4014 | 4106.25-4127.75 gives 1.15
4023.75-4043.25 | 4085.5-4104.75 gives 1.14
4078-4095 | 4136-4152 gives 0.93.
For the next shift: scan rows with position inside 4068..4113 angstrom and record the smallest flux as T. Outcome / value 12.7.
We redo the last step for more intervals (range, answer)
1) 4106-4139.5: 12.9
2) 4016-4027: 13.9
